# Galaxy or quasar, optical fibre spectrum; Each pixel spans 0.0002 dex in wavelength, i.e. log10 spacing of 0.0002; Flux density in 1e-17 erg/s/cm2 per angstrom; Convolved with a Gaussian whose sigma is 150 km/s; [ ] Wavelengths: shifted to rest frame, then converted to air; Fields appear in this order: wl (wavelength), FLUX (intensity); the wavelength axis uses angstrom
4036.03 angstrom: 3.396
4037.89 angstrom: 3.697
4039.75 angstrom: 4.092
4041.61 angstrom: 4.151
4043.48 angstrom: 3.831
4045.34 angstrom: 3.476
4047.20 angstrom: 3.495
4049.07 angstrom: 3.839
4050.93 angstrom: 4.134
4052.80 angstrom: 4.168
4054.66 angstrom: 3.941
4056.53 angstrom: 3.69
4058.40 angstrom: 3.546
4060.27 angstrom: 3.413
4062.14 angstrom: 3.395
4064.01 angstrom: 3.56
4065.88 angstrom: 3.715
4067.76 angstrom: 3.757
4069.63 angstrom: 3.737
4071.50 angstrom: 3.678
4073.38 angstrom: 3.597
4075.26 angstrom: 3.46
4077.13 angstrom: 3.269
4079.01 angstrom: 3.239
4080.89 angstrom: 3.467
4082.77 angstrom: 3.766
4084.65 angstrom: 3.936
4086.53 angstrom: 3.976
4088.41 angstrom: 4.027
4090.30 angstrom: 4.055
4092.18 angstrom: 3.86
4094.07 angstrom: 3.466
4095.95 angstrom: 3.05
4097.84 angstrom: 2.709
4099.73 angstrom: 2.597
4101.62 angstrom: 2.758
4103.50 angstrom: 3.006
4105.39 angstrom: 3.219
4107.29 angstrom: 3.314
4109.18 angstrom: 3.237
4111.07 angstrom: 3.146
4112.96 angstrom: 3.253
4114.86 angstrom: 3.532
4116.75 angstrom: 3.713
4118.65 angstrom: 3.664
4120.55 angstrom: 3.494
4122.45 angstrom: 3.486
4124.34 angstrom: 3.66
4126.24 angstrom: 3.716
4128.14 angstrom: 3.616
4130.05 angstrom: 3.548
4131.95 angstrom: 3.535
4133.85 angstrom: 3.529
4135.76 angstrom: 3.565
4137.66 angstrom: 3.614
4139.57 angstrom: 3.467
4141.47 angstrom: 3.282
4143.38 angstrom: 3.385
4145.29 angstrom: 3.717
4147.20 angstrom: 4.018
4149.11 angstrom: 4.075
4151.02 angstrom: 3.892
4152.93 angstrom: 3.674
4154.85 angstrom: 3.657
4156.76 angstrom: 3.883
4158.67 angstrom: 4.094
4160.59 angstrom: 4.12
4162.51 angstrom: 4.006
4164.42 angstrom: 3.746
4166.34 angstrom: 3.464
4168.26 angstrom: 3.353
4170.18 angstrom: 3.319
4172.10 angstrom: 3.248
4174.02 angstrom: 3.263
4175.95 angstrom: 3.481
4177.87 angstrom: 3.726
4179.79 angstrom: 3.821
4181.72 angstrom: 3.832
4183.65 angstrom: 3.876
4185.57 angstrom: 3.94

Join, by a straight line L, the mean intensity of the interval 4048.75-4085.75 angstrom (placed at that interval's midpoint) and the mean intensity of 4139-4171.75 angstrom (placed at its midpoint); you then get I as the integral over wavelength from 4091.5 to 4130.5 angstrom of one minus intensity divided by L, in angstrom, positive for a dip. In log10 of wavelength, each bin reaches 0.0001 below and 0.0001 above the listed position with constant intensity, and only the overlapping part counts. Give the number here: 3.8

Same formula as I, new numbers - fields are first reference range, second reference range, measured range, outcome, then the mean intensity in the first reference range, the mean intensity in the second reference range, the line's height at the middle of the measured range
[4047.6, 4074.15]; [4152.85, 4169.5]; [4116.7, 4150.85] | 1.28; 3.72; 3.77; 3.76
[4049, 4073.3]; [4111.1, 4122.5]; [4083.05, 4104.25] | 1.05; 3.73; 3.49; 3.59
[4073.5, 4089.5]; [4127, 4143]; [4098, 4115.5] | 2.39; 3.64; 3.52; 3.58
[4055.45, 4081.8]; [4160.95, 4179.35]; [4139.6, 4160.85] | -1.41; 3.54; 3.54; 3.54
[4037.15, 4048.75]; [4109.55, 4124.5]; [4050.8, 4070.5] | 0.01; 3.79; 3.48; 3.72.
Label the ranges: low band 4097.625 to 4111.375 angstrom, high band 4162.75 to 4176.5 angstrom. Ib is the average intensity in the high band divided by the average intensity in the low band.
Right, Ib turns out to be 1.14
